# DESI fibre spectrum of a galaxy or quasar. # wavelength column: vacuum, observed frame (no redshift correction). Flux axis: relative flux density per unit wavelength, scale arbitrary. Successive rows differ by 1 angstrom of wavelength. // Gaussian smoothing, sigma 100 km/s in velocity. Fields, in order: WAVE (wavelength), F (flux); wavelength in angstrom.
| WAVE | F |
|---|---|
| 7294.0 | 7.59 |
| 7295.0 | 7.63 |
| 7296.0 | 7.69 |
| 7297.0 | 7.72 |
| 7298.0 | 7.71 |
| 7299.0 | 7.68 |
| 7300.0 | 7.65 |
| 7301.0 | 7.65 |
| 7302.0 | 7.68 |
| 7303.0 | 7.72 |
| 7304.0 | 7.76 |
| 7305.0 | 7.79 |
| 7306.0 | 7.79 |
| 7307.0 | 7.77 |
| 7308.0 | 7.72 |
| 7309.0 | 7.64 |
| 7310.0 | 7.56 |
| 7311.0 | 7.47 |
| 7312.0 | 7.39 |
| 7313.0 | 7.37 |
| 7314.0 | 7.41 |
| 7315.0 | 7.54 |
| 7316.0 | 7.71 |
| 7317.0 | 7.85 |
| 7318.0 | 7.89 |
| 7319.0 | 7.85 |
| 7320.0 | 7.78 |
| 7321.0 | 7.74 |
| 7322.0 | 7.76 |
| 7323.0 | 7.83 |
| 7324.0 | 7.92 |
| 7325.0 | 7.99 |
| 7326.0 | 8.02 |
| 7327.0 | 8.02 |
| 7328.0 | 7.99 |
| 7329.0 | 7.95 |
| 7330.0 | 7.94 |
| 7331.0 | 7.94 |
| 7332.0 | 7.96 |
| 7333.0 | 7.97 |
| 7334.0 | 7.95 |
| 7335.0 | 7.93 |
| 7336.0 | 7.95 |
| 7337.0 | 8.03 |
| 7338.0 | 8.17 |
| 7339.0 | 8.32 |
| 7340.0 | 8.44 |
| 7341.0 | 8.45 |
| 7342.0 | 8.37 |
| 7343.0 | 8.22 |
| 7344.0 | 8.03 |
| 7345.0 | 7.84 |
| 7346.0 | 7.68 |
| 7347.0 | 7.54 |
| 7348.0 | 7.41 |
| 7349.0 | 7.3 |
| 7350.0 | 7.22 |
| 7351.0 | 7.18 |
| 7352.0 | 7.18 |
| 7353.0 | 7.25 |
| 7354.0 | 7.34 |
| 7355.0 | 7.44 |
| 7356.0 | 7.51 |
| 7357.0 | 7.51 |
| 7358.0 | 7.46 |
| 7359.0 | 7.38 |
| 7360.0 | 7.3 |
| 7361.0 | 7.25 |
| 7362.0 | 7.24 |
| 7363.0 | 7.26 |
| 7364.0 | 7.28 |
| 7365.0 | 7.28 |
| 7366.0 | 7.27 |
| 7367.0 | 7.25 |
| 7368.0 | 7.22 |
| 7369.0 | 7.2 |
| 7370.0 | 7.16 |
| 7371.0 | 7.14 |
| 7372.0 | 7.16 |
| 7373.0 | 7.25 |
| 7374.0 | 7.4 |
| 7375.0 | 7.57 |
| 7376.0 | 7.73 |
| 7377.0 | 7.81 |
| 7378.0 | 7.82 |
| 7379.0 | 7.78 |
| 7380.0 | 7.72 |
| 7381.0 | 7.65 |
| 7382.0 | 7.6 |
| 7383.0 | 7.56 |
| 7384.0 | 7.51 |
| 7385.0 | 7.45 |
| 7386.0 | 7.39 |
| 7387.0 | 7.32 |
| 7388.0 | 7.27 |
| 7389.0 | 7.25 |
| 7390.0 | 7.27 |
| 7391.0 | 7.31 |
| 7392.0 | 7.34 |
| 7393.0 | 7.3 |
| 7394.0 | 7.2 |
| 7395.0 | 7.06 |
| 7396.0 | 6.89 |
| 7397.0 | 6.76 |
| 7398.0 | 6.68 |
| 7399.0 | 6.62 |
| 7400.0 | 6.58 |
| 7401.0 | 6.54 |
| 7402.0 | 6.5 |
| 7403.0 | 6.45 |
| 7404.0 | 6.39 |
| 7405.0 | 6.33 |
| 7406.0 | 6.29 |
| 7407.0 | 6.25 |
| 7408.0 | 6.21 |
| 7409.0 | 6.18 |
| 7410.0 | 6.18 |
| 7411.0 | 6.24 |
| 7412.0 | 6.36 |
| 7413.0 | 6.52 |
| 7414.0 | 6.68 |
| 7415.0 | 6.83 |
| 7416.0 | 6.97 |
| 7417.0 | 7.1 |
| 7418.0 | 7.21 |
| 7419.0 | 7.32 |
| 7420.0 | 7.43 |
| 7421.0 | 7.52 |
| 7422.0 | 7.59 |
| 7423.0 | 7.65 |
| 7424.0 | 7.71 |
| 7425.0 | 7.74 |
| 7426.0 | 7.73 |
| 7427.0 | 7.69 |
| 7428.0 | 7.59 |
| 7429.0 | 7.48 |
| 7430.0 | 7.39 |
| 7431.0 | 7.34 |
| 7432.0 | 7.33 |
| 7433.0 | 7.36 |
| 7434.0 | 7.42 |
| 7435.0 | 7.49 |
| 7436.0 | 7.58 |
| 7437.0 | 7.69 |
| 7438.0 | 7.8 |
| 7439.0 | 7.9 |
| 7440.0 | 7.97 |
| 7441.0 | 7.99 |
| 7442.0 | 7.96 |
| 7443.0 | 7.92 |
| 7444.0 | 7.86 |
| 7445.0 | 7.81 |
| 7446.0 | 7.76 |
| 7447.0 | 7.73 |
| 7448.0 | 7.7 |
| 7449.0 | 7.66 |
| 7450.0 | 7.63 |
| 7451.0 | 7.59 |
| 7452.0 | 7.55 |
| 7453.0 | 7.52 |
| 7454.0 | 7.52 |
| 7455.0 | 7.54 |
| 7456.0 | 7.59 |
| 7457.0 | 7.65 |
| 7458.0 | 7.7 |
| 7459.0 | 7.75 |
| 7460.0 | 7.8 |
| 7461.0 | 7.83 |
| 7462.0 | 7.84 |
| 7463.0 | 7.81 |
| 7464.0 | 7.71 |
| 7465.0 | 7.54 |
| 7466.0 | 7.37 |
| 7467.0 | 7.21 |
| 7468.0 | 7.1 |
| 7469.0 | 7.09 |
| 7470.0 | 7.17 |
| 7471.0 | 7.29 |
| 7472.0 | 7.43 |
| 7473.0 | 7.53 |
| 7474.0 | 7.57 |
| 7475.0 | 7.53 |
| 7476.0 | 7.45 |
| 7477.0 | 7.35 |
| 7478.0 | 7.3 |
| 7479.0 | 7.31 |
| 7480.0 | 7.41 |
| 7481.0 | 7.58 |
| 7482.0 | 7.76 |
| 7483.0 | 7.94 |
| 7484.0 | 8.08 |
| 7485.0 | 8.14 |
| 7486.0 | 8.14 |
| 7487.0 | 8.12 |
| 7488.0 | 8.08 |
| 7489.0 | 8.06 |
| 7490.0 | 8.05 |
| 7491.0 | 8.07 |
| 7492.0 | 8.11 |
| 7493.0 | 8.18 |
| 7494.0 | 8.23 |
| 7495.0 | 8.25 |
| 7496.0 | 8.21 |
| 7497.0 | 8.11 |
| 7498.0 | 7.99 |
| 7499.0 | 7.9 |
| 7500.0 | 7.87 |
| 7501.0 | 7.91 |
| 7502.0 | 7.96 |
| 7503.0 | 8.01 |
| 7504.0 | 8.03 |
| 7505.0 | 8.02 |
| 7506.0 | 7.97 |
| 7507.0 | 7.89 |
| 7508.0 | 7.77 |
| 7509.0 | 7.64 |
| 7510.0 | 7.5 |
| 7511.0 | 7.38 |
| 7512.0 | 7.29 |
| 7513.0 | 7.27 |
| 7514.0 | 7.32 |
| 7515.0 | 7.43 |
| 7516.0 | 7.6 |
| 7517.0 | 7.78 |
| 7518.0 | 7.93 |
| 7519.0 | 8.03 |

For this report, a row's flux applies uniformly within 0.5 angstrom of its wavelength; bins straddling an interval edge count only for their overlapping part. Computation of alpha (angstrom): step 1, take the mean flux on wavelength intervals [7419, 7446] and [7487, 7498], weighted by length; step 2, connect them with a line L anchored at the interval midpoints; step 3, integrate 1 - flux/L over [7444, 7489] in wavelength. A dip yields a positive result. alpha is 1.7 angstrom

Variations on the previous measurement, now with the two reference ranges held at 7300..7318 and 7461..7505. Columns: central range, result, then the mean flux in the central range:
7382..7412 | 3.4 angstrom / 6.84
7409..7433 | 1.7 angstrom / 7.18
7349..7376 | 1.3 angstrom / 7.3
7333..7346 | -0.8 angstrom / 8.12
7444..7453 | 0.1 angstrom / 7.68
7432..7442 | 0.1 angstrom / 7.68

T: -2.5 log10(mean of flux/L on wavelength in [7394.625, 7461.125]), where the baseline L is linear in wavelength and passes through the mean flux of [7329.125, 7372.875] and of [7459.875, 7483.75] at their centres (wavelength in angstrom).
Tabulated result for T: 0.04 mag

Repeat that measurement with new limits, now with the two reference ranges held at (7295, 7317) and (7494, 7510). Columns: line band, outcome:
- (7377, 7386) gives 0.02 mag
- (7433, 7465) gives 0.02 mag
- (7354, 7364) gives 0.05 mag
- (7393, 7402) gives 0.15 mag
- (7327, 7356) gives -0.02 mag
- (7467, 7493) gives 0.04 mag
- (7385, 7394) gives 0.07 mag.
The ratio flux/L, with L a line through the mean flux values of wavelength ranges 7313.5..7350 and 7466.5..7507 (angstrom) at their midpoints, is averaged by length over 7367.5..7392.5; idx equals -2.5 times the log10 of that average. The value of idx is 0.06 mag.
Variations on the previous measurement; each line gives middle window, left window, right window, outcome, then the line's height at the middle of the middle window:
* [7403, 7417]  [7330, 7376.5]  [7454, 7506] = 0.19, 7.66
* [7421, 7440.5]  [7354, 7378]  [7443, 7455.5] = 0.00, 7.6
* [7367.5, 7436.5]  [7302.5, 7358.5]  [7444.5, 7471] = 0.07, 7.66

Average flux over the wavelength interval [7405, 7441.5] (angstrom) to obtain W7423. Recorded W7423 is 7.2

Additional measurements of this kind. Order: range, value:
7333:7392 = 7.55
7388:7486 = 7.33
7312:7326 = 7.74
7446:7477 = 7.55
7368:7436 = 7.15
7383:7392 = 7.36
